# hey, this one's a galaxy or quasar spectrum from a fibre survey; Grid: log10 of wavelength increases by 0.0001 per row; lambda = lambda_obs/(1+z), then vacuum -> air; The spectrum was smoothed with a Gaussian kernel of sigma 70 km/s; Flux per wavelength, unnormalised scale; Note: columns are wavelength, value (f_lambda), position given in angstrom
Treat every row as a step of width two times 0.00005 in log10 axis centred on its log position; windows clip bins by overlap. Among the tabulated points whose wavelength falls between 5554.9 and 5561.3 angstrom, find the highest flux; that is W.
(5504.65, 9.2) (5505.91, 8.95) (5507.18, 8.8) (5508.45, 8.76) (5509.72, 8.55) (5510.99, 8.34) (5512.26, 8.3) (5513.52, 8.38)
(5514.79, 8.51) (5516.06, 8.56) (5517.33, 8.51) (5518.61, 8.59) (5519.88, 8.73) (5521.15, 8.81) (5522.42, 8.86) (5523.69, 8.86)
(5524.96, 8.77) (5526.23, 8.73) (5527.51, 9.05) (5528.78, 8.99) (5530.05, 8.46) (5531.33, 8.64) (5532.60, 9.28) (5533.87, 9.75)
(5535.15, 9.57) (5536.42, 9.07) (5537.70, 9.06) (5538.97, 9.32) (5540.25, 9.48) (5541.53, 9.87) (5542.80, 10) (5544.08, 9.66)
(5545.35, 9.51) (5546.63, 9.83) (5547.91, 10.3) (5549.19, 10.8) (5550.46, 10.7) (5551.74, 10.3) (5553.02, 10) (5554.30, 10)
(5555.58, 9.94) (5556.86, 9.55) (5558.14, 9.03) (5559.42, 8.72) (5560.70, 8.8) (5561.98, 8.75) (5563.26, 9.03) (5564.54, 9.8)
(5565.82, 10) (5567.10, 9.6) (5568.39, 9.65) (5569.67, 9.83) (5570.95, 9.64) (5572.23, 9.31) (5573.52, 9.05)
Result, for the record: 9.94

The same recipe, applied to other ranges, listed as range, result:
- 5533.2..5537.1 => 9.75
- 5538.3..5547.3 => 10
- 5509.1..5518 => 8.56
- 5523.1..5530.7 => 9.05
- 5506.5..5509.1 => 8.8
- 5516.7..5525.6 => 8.86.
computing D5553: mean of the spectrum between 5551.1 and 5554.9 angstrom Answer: 10.1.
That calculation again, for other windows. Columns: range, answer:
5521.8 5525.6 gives 8.84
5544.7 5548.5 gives 9.88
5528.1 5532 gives 8.71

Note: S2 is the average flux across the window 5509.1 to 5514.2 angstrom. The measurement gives 8.4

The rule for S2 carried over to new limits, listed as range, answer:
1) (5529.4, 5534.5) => 9.04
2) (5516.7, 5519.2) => 8.52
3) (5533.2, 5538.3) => 9.36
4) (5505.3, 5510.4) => 8.75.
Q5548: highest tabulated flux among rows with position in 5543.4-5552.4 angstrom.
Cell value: 10.8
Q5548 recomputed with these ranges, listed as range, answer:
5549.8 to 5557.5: 10.7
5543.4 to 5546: 9.66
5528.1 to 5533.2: 9.28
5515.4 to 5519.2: 8.59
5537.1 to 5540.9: 9.48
